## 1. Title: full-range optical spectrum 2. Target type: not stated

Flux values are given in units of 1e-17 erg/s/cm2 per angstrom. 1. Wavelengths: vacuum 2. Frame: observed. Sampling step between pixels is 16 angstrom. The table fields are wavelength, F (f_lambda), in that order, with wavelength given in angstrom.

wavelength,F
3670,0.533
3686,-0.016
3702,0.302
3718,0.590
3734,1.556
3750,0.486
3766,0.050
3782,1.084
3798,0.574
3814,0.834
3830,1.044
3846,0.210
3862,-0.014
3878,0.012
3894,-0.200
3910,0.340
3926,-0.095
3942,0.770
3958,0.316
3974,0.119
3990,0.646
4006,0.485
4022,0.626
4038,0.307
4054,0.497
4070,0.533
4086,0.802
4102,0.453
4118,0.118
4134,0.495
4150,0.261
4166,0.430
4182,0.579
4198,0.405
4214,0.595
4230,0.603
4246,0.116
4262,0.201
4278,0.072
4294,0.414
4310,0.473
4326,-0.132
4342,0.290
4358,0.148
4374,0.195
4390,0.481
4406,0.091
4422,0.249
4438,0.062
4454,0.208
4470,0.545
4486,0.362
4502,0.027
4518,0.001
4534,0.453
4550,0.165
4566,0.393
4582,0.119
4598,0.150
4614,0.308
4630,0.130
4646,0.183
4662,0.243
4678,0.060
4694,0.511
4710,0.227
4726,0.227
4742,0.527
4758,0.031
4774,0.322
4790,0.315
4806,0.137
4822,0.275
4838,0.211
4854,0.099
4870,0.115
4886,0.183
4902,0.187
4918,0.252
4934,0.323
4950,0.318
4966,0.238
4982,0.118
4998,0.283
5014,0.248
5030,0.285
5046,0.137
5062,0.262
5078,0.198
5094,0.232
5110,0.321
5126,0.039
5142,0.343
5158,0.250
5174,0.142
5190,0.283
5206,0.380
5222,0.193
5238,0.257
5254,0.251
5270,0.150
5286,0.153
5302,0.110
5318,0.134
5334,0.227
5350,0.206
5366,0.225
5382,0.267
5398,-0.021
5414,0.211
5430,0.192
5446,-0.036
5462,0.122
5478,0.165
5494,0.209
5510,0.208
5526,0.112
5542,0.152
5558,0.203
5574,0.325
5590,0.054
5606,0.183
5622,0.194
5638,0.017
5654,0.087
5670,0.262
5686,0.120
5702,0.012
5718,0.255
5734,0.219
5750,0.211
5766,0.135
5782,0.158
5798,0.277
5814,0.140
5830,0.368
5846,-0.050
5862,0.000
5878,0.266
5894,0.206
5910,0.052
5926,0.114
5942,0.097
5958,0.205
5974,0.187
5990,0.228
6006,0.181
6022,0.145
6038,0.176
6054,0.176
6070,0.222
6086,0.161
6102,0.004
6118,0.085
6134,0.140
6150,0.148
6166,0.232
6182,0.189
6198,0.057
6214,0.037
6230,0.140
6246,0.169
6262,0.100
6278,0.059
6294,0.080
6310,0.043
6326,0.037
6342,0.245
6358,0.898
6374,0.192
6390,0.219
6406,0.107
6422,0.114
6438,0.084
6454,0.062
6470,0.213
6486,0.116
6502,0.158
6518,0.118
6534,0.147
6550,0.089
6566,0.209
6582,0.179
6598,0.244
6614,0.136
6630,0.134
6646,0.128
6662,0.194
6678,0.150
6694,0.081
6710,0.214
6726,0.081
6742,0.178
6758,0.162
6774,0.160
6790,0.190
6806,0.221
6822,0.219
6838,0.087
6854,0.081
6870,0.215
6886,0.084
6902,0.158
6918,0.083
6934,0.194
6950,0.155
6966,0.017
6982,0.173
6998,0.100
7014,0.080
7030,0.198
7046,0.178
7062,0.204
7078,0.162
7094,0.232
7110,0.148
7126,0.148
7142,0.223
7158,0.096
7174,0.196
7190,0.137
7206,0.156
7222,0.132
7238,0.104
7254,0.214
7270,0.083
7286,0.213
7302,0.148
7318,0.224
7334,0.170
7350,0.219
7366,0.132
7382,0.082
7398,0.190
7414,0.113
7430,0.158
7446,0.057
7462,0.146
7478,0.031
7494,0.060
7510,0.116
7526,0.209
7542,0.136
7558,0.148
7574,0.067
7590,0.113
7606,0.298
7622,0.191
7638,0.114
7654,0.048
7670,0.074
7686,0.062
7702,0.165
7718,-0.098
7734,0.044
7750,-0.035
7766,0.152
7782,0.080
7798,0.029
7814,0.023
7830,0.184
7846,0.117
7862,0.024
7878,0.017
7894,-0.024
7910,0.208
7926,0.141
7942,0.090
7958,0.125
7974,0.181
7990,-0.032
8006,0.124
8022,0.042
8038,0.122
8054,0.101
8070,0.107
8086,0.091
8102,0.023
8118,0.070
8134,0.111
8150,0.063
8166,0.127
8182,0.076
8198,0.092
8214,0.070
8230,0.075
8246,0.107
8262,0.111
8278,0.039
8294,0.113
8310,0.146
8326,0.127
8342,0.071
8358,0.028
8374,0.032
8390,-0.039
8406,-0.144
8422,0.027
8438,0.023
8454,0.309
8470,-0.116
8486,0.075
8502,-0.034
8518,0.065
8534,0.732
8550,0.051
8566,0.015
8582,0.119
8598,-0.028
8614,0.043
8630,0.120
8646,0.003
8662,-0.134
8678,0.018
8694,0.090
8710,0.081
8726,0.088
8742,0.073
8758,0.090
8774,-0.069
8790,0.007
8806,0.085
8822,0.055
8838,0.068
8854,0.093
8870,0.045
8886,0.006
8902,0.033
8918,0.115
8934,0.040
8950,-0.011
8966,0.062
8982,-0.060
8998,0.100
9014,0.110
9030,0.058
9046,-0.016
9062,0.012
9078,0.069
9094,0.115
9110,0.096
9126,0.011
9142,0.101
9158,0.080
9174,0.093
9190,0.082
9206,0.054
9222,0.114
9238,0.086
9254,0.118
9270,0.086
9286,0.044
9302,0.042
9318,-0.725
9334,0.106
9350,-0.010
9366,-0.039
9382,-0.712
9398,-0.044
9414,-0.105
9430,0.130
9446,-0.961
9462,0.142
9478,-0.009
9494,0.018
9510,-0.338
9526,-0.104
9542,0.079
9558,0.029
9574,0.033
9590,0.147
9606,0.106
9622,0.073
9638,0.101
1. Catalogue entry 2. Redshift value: 0.704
